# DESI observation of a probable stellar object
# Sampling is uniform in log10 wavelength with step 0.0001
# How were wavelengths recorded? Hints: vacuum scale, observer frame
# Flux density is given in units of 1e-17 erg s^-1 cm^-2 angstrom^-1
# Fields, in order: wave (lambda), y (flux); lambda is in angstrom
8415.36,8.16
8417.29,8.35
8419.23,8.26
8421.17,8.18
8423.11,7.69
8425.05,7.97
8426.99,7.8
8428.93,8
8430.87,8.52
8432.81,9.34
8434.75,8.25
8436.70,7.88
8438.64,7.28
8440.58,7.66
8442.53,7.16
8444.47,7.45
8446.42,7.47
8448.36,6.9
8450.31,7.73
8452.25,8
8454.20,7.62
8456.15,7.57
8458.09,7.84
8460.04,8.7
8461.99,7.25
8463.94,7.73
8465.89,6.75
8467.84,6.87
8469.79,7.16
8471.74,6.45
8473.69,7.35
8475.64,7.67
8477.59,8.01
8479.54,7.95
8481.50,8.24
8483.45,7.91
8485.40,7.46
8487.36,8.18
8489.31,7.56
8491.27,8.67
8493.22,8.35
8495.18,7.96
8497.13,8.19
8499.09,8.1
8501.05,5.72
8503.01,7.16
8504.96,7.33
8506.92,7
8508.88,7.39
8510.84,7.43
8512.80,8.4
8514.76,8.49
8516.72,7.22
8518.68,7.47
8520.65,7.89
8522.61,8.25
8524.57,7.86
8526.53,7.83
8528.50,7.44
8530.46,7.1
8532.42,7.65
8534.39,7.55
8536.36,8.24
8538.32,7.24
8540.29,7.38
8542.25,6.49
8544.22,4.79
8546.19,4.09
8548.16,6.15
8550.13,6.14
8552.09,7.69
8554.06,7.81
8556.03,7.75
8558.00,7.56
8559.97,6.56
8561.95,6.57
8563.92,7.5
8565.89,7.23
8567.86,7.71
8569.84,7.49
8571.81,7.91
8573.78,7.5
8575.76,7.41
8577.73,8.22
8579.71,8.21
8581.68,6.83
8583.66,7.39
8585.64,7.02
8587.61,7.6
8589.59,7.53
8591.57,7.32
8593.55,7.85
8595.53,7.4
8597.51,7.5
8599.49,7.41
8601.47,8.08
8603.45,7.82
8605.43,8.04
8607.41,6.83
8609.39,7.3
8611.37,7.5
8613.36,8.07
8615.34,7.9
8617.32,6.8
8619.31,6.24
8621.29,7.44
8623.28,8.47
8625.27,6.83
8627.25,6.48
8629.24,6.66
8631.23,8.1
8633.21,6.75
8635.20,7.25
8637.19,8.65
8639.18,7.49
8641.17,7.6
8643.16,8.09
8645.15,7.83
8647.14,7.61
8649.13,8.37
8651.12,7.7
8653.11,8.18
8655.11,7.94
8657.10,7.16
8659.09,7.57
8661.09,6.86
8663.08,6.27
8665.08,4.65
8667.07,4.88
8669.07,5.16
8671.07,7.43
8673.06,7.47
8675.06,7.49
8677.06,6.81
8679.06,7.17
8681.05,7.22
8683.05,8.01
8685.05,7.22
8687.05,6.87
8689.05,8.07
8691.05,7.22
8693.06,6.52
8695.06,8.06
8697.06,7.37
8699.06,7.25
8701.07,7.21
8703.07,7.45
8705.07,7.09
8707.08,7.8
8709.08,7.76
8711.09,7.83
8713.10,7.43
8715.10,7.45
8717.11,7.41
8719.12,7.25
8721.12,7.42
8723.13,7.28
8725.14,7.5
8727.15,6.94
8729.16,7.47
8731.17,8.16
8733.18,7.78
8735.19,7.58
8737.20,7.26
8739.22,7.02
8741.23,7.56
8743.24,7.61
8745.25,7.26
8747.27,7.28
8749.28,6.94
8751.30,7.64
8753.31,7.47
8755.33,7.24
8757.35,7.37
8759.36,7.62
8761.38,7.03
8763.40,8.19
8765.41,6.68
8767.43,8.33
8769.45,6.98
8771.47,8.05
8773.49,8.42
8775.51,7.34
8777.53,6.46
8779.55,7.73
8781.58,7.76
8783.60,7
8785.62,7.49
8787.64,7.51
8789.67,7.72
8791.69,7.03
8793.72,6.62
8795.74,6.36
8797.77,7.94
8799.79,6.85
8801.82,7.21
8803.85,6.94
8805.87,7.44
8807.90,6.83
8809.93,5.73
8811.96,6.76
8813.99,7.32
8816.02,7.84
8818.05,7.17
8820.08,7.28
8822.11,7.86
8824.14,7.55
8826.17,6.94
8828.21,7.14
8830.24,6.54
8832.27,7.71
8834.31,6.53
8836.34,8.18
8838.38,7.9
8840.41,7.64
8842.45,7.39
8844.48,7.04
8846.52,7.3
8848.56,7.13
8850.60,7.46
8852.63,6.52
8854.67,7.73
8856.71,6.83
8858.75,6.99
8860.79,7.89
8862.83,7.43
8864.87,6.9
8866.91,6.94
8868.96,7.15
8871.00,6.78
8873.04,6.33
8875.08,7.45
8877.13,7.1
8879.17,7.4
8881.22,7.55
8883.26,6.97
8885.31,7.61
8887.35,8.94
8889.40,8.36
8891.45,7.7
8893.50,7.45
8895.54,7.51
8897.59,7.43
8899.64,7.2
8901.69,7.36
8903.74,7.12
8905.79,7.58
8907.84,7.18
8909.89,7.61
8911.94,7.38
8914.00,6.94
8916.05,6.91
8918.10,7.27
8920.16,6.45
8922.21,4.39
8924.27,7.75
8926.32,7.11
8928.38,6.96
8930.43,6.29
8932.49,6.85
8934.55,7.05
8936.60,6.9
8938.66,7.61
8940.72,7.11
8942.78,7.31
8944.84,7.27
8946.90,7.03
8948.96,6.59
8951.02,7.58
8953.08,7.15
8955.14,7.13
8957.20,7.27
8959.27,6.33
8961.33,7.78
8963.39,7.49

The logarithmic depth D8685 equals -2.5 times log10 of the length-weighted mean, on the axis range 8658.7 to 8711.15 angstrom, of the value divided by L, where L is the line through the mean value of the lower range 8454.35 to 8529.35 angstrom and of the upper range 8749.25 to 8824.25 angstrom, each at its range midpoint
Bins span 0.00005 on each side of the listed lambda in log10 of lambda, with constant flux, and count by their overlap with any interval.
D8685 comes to 0.06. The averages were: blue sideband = 7.65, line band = 7.04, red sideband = 7.31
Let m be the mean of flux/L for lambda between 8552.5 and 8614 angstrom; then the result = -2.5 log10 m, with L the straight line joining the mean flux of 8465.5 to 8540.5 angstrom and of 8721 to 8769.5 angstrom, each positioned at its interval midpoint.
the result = 0.01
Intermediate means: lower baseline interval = 7.62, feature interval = 7.51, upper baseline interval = 7.43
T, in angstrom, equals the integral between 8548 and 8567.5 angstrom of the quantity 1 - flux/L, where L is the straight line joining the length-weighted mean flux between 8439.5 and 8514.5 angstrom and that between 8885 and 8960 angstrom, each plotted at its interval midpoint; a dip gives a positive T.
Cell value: 0.95 angstrom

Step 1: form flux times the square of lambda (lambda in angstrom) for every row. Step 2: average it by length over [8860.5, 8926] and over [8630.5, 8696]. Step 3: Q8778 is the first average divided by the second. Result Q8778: 1.05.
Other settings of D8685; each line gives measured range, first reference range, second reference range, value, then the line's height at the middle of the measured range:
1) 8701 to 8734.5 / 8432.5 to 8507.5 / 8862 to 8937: -0.02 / 7.36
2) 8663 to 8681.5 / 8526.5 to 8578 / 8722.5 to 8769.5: 0.14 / 7.32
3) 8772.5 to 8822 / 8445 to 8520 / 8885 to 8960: 0.01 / 7.3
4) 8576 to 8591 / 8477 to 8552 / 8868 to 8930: -0.02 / 7.39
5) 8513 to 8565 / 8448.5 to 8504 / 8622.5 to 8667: 0.05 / 7.52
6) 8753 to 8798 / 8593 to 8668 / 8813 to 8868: -0.01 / 7.32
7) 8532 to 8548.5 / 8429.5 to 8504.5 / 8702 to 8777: 0.16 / 7.63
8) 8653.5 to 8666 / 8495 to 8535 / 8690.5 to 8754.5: 0.10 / 7.47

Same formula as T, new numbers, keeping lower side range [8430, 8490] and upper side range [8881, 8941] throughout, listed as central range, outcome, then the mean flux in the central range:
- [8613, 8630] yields 0.7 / 7.19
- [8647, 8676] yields 2.0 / 6.96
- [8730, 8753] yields -0.2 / 7.46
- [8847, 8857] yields 0.2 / 7.17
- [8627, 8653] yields -0.5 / 7.64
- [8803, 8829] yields 0.6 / 7.14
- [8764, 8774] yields -0.4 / 7.68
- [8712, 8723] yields 0.0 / 7.39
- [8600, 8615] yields -0.3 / 7.67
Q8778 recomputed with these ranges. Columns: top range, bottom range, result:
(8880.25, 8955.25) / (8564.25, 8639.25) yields 1.04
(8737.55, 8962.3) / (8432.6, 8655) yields 1.04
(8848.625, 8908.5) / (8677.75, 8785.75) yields 1.02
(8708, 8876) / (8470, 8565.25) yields 1.05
